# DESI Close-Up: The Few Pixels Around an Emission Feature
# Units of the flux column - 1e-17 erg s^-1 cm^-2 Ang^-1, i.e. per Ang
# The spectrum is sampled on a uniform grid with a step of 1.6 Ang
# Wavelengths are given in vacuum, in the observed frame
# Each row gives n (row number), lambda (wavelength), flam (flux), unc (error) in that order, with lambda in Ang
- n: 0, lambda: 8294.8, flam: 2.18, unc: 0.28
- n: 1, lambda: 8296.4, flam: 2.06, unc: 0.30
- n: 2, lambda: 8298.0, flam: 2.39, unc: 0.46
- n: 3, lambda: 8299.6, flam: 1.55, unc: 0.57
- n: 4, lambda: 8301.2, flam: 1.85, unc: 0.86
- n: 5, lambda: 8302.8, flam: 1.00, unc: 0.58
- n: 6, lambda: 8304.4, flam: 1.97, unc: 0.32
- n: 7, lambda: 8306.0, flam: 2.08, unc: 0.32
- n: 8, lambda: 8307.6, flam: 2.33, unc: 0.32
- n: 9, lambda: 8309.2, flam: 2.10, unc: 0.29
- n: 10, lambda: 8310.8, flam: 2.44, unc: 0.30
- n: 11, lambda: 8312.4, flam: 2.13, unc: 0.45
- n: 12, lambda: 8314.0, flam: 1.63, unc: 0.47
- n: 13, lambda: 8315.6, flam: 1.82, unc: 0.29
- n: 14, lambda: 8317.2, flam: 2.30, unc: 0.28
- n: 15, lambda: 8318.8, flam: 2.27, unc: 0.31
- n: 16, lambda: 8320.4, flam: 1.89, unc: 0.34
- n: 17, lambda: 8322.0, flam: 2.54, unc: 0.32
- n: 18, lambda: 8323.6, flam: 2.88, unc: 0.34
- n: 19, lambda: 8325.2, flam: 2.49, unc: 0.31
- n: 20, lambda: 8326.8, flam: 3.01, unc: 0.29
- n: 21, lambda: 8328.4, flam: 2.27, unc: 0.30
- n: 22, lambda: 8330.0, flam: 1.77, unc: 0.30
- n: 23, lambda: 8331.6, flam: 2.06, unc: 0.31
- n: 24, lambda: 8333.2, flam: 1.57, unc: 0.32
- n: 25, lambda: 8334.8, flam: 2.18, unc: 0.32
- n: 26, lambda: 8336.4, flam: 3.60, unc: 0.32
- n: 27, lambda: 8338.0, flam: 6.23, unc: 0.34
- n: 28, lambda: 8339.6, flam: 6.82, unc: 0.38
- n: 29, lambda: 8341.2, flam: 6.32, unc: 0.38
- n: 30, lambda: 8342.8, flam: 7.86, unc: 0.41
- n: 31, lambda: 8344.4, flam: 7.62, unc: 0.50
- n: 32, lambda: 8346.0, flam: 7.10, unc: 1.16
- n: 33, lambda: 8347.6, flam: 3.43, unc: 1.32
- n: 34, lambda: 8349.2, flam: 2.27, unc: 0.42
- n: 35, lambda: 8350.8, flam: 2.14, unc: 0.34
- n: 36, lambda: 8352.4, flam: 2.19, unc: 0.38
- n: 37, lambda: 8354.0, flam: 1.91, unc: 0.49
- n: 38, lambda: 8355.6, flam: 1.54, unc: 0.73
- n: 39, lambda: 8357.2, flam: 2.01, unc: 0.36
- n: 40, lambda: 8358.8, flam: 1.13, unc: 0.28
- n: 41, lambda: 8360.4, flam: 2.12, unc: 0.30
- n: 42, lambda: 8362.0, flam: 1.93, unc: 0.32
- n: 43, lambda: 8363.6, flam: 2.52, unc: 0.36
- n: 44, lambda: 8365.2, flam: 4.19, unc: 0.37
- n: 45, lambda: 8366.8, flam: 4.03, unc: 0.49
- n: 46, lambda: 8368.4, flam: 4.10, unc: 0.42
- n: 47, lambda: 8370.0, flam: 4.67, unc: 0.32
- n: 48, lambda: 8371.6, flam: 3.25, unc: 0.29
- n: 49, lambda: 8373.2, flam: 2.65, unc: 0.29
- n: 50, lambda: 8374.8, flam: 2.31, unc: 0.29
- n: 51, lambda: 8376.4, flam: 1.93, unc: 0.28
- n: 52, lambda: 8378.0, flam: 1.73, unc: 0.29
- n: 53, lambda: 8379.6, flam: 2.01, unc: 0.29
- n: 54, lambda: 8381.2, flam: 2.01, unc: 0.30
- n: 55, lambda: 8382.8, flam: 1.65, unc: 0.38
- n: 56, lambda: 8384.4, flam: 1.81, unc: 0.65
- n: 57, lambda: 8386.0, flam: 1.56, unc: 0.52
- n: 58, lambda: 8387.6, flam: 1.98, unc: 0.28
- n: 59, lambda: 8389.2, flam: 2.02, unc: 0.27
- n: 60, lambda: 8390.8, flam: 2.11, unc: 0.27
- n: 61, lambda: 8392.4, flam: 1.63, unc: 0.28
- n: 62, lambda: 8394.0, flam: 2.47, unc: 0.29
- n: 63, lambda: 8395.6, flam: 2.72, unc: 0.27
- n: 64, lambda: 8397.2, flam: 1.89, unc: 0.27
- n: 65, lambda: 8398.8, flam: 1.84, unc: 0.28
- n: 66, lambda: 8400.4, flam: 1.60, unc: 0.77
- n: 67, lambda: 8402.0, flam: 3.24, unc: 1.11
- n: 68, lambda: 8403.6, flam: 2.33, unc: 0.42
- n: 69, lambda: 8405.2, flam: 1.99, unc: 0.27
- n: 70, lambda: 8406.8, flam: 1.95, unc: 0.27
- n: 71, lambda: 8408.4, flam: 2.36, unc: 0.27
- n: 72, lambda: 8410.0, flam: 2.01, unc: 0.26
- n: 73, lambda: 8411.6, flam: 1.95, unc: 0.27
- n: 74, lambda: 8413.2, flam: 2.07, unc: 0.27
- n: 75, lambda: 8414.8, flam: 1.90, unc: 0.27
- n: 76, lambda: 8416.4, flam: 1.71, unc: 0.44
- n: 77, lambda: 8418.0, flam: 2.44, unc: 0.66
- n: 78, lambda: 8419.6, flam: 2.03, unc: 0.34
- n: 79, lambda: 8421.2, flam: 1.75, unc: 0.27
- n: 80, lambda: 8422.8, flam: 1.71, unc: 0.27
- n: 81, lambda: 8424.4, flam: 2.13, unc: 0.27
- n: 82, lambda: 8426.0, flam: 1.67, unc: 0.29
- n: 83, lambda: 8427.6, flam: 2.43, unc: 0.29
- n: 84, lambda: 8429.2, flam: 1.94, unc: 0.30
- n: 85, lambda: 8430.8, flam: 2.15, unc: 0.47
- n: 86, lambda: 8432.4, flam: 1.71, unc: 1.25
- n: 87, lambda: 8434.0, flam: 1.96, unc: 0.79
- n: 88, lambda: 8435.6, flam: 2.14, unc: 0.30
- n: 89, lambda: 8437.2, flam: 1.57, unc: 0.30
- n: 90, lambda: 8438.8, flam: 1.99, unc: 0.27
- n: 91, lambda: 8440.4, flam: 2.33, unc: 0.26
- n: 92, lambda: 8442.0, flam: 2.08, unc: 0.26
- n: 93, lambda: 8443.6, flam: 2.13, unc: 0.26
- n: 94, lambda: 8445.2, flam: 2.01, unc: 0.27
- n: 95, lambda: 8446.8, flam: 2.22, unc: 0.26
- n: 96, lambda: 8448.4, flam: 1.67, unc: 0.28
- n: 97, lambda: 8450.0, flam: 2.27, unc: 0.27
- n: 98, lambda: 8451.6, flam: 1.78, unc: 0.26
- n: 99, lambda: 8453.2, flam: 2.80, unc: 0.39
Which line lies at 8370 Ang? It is [N II] 6583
